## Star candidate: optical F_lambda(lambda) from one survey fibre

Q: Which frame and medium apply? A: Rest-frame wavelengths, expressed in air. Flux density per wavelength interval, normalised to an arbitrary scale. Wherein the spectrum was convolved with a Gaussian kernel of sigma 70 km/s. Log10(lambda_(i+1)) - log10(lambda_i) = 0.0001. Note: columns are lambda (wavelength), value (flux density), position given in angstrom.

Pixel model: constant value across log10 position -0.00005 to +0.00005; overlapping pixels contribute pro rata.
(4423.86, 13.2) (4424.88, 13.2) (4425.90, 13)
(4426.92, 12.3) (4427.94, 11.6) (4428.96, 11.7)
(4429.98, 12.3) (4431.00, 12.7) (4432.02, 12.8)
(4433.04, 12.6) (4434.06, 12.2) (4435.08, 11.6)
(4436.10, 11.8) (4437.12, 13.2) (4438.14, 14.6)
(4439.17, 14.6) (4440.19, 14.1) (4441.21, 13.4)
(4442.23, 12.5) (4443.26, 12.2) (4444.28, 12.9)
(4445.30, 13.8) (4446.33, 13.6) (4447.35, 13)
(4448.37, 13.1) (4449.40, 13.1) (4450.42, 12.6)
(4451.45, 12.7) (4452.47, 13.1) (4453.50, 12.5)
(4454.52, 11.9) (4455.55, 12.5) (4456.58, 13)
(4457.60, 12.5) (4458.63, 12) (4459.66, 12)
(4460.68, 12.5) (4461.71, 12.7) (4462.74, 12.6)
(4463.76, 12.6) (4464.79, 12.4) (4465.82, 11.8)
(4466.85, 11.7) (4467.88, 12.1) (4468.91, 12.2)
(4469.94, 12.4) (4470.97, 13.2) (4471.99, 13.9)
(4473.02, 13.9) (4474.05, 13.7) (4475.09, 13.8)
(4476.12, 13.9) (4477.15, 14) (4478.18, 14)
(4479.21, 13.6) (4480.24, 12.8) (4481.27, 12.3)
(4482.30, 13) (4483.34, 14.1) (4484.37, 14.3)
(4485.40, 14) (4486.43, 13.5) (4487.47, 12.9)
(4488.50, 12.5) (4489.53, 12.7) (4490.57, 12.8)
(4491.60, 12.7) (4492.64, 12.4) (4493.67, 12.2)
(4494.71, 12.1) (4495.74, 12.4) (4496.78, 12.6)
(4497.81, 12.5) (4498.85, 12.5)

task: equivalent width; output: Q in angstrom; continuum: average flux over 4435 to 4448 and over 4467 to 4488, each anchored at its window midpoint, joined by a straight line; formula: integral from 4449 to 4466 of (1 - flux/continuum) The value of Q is 1.0 angstrom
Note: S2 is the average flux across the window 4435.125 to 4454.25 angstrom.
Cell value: 13.1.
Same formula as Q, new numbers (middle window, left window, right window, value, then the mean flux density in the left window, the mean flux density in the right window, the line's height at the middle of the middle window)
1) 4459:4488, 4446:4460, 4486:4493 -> -0.8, 12.7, 12.8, 12.7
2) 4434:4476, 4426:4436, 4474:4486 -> 0.2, 12.2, 13.6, 12.9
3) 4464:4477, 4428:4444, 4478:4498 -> 0.0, 12.8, 13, 12.9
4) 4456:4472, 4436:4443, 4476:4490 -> 1.2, 13.5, 13.4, 13.4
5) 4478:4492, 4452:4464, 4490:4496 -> -0.9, 12.5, 12.4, 12.4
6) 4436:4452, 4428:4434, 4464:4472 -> -1.1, 12.3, 12.4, 12.4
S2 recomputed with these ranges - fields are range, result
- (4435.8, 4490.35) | 13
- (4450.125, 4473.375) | 12.5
